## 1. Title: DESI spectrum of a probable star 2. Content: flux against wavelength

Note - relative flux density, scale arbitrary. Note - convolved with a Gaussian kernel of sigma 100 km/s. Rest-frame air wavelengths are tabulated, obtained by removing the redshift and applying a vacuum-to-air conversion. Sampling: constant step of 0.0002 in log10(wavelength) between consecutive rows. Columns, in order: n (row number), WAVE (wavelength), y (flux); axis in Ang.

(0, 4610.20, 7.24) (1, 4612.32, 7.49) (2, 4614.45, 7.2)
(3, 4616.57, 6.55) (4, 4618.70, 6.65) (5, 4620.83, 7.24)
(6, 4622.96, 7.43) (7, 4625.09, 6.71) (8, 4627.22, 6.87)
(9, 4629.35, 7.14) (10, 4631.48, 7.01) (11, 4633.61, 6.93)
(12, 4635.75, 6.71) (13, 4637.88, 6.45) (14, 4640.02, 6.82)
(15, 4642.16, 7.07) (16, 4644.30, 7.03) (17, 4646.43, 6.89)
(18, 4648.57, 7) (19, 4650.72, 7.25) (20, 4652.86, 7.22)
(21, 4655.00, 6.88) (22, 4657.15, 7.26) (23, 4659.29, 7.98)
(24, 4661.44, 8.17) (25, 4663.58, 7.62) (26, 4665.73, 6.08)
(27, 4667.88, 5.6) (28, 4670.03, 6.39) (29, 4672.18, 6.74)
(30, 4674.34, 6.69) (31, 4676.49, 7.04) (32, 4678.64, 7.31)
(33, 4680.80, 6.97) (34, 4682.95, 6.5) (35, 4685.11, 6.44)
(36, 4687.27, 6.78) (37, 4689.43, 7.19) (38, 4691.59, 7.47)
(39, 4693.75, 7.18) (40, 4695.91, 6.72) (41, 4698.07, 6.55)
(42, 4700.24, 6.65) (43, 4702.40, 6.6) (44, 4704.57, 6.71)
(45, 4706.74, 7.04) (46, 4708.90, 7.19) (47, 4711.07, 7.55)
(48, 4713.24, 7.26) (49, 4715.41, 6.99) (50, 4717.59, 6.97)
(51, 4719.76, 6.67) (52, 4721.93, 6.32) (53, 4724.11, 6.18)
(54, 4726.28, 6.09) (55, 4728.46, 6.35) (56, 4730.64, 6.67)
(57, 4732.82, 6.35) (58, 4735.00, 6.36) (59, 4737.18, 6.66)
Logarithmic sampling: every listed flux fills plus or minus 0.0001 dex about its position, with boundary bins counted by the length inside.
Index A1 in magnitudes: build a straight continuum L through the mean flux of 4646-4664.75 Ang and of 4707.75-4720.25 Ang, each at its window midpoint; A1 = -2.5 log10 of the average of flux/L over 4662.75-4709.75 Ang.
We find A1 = 0.07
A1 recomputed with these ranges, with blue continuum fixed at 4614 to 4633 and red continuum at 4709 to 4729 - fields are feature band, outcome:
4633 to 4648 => 0.013 mag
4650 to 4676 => -0.017 mag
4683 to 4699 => -0.012 mag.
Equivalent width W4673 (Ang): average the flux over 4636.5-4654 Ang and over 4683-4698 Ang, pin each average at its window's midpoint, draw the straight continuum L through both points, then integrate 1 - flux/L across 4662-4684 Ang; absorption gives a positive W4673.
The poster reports 0.63 Ang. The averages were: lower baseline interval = 6.96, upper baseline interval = 6.9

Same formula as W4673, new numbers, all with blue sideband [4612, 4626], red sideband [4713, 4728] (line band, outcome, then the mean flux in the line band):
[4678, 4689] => -0.1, 6.8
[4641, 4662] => -1.1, 7.25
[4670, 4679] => -0.1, 6.85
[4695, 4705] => 0.1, 6.64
